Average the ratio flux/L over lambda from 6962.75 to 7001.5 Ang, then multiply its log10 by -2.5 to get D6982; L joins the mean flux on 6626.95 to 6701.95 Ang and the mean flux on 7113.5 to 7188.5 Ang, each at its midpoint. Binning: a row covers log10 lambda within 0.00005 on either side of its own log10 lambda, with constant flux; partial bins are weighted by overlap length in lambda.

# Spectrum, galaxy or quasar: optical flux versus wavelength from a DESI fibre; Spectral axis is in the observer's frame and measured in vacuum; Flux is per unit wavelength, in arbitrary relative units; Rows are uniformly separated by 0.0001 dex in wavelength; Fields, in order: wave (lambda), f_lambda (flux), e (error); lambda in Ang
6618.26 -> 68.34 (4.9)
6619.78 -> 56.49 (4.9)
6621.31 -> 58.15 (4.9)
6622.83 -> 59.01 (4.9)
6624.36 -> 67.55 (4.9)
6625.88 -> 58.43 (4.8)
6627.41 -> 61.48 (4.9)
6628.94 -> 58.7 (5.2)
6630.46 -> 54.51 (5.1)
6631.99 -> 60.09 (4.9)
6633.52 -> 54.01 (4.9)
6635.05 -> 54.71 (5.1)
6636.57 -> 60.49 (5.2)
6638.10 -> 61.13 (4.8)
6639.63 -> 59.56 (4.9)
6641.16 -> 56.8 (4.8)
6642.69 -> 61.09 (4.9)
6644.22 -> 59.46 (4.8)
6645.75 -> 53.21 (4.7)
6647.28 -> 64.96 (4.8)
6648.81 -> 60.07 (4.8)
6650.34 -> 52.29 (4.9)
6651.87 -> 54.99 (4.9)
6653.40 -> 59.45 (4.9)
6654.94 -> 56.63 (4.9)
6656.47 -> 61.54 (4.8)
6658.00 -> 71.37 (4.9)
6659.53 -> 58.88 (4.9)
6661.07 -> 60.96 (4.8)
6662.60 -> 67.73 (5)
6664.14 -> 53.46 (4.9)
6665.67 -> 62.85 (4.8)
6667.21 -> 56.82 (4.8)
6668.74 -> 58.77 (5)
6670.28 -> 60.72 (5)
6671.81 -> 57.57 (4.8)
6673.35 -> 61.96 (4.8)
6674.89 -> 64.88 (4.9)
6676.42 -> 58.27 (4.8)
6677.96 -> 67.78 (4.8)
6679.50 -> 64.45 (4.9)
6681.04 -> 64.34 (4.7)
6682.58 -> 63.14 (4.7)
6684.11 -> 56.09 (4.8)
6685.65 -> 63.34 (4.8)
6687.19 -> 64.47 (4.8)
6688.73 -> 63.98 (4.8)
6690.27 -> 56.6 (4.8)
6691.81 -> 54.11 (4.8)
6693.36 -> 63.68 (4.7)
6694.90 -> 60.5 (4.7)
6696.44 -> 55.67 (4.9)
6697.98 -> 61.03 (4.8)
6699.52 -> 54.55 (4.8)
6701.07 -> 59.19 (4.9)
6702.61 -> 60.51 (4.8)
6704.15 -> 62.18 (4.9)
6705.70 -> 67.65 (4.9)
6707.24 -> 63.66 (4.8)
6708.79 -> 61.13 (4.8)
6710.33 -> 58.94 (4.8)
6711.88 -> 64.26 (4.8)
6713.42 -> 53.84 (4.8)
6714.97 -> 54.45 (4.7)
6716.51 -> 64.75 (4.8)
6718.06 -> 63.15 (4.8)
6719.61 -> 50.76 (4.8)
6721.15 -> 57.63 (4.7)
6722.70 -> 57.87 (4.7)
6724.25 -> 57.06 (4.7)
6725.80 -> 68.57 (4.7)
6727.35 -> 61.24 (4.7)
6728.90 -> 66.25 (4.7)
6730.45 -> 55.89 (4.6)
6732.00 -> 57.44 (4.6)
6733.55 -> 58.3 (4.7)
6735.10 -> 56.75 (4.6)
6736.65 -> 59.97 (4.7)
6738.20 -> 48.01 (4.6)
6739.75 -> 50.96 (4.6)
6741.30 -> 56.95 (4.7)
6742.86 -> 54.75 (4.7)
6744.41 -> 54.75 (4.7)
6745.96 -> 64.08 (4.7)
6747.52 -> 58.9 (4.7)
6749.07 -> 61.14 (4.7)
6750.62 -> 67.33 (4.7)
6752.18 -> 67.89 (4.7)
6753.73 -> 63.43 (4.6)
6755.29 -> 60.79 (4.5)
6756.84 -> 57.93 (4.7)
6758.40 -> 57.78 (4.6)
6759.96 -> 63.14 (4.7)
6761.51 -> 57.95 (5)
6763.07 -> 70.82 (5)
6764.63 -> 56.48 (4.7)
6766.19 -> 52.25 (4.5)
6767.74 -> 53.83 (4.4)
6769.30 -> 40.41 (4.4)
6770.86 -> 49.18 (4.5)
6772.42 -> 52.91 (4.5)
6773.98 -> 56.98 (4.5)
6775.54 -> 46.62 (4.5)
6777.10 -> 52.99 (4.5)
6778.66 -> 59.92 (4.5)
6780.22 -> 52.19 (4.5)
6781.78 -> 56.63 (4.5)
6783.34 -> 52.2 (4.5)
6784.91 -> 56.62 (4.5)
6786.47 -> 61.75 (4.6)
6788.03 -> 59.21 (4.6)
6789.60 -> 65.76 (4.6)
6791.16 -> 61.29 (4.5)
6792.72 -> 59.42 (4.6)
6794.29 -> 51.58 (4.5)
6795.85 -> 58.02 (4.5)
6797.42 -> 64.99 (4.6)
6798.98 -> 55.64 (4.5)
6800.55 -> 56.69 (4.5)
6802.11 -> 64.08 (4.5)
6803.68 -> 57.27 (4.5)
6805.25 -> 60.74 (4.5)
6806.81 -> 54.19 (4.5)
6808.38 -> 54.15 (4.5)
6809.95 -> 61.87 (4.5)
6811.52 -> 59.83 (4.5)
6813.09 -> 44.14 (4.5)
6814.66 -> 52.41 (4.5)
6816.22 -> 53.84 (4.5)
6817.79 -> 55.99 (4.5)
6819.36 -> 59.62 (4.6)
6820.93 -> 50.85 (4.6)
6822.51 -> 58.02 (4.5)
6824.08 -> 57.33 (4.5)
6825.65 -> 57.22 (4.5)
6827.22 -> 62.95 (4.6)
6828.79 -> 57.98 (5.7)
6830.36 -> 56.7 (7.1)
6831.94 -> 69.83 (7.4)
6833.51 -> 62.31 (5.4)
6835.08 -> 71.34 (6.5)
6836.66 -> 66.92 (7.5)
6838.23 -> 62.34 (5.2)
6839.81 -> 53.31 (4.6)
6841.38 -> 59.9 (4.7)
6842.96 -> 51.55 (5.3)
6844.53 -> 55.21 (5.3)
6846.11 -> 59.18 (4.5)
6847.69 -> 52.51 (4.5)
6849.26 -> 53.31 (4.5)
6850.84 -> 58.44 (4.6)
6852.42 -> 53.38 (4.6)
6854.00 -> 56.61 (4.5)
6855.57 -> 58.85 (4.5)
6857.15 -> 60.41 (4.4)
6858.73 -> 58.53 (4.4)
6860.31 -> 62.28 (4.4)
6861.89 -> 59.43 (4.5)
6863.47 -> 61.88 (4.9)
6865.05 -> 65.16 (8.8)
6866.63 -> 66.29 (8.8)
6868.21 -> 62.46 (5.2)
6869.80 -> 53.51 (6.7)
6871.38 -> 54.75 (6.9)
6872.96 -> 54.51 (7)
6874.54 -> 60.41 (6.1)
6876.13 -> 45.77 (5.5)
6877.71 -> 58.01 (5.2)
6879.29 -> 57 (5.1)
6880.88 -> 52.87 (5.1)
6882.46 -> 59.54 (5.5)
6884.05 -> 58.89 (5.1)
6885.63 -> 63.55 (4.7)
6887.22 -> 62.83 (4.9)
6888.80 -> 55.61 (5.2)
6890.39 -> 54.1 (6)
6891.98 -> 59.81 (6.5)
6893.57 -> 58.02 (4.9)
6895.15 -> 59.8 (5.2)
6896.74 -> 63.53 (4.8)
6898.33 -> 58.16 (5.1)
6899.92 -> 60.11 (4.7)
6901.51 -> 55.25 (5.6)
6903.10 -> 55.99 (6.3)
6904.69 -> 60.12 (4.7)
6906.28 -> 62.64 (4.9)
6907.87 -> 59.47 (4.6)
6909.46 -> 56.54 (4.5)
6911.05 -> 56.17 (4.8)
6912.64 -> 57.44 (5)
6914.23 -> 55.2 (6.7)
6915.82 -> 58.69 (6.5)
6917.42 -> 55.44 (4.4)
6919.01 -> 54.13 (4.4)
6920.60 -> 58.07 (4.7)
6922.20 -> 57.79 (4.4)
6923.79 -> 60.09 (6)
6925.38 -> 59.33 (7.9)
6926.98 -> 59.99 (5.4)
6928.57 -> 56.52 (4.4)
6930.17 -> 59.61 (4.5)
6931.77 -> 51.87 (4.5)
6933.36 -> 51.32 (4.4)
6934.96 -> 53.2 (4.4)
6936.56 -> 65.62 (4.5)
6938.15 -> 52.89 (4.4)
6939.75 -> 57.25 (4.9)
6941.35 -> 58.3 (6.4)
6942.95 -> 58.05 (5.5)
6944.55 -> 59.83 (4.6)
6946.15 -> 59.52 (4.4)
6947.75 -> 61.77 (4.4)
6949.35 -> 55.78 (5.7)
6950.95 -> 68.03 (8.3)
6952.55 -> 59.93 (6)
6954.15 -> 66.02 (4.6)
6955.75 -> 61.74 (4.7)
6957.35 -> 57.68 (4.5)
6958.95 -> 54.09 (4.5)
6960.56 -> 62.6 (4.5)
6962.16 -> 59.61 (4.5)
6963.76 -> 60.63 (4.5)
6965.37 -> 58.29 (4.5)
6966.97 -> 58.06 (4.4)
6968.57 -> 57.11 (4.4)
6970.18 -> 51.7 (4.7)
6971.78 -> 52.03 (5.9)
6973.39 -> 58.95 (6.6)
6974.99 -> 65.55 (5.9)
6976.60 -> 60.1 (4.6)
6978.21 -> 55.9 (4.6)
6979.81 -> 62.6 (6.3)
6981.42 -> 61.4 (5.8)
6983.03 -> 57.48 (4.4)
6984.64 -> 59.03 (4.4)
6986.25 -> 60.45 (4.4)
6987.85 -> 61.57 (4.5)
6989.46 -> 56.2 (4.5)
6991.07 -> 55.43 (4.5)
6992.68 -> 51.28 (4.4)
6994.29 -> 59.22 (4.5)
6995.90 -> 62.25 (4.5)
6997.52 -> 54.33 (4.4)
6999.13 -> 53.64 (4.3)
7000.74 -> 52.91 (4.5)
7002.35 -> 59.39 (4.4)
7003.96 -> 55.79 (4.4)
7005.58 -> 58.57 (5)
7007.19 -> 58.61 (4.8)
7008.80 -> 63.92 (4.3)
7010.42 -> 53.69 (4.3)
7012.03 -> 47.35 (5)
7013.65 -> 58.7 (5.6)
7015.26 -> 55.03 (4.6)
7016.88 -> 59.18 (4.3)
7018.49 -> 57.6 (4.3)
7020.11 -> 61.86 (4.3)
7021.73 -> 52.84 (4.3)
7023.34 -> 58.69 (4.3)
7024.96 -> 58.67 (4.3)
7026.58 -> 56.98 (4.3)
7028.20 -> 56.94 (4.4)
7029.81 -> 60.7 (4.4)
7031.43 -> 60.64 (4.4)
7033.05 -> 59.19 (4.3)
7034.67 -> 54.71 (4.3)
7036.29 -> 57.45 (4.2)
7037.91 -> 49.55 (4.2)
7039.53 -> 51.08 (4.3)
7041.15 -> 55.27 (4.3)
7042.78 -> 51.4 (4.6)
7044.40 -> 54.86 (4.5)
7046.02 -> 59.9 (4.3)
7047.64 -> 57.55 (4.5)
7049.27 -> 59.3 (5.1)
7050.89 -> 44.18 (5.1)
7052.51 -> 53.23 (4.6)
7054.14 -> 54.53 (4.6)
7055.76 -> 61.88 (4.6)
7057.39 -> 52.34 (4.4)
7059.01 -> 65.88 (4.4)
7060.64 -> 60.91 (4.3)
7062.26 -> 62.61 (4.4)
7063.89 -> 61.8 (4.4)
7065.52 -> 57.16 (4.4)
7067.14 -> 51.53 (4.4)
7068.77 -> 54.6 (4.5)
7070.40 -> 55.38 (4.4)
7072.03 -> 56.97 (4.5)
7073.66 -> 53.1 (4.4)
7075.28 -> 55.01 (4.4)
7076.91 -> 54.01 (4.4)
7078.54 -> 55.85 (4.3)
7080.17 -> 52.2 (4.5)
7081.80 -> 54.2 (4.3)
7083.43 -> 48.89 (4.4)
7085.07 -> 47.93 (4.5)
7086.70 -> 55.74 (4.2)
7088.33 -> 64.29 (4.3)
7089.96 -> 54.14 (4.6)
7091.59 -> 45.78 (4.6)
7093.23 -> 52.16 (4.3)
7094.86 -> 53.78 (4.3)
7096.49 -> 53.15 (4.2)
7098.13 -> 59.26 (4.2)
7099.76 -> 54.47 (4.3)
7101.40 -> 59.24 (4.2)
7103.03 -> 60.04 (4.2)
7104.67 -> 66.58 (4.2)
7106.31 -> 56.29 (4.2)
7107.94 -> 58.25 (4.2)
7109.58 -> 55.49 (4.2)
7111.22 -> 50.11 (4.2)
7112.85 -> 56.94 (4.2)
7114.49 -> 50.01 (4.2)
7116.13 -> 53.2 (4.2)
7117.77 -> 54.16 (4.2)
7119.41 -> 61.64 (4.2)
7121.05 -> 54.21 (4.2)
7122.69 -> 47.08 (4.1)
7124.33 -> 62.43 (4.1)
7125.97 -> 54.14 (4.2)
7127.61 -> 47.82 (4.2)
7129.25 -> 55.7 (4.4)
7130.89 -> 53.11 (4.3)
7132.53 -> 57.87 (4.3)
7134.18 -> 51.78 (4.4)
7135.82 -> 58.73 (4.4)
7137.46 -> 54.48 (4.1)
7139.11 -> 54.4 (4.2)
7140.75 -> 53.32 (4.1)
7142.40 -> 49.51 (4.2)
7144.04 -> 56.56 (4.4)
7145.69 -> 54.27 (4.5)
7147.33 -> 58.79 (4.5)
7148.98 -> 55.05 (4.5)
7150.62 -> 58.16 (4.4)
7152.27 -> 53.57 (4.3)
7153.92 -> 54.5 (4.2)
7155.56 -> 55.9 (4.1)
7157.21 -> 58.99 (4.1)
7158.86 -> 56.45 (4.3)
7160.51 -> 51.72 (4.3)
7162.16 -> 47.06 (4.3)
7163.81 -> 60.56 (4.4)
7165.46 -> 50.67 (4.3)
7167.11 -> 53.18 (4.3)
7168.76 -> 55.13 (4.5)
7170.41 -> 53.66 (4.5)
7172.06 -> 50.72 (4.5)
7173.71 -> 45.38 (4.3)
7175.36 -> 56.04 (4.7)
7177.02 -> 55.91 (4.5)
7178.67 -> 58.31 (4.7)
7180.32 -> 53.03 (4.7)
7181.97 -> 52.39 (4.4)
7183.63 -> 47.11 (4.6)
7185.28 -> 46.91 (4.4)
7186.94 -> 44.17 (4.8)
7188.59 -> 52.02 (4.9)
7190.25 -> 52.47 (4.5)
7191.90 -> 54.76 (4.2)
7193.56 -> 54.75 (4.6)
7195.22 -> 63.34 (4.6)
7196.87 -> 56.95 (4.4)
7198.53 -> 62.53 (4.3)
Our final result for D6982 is -0.04 mag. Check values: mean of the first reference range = 59.8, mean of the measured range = 57.8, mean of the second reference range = 53.7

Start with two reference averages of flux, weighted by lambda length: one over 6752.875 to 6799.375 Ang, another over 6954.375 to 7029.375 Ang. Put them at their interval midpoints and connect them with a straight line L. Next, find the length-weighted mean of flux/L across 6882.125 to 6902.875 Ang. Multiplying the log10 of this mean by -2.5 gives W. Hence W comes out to -0.030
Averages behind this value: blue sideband 57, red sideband 57.8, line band 59.1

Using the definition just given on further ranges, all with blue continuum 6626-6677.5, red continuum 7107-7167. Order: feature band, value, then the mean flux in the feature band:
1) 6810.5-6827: 0.047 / 55.3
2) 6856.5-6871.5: -0.062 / 60.7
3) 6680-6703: -0.020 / 60.1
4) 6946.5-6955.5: -0.104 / 62.2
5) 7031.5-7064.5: -0.018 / 56.4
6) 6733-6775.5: 0.020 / 57.4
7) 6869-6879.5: 0.048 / 54.7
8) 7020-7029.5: -0.035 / 57.5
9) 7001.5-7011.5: -0.040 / 58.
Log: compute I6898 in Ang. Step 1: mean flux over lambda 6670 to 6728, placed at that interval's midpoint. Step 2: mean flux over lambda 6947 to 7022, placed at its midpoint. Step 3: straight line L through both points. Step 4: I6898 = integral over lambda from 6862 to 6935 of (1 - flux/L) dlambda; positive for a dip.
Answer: 1.29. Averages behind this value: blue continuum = 60.6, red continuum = 58.2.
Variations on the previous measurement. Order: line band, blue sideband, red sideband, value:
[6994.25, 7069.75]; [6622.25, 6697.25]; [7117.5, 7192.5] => -1.9 Ang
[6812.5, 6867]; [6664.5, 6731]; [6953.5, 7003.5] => 0.9 Ang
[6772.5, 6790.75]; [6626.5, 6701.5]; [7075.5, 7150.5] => 0.7 Ang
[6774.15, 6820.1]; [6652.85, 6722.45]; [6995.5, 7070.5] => 1.9 Ang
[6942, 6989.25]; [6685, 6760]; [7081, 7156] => -2.2 Ang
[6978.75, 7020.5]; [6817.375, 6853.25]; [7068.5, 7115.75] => -1.0 Ang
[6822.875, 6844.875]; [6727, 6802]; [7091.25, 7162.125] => -1.2 Ang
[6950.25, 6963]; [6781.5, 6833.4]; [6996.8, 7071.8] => -0.9 Ang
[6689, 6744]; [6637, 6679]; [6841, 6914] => 0.7 Ang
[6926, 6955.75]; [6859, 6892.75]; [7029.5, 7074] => -0.5 Ang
